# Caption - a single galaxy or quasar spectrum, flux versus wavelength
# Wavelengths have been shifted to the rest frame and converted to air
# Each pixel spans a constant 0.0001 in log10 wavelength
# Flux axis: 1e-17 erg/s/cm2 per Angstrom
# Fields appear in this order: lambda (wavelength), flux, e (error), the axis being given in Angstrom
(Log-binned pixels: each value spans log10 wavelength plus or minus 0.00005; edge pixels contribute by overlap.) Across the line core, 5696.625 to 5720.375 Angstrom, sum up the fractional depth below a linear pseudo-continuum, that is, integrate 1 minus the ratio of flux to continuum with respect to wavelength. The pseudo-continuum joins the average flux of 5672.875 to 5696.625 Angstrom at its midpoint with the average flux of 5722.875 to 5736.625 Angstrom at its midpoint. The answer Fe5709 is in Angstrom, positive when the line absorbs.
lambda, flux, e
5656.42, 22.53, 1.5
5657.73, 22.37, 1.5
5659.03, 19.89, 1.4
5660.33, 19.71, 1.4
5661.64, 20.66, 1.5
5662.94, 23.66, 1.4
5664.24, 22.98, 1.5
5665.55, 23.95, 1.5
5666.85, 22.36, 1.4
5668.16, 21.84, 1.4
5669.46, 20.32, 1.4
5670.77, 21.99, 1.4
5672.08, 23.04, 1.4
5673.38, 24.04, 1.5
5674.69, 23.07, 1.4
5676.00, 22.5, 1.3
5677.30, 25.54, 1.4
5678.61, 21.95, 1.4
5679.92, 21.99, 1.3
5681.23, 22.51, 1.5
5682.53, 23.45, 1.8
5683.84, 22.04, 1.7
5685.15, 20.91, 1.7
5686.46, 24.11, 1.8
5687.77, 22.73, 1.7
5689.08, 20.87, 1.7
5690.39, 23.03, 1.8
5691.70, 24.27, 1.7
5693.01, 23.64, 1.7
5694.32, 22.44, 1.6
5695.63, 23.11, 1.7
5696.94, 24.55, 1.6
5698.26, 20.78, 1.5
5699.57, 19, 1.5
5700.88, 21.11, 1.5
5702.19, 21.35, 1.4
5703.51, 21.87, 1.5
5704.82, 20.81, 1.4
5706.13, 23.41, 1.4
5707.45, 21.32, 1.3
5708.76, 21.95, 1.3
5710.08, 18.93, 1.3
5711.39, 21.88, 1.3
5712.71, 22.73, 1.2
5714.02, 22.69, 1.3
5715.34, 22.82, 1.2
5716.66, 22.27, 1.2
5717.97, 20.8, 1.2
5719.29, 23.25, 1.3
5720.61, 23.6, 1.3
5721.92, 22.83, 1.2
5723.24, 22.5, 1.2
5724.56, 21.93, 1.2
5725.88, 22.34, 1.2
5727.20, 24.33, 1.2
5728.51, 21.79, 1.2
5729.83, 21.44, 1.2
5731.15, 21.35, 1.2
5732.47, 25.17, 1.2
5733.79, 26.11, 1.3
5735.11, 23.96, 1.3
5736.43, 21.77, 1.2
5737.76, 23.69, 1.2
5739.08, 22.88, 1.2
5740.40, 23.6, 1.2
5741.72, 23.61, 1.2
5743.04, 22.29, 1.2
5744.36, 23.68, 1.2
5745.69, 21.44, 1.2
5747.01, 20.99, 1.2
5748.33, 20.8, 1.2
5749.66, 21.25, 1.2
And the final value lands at 1.3 Angstrom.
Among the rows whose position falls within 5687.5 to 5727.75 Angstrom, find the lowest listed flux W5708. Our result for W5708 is 18.93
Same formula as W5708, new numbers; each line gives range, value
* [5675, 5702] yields 19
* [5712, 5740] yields 20.8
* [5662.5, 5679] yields 20.32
